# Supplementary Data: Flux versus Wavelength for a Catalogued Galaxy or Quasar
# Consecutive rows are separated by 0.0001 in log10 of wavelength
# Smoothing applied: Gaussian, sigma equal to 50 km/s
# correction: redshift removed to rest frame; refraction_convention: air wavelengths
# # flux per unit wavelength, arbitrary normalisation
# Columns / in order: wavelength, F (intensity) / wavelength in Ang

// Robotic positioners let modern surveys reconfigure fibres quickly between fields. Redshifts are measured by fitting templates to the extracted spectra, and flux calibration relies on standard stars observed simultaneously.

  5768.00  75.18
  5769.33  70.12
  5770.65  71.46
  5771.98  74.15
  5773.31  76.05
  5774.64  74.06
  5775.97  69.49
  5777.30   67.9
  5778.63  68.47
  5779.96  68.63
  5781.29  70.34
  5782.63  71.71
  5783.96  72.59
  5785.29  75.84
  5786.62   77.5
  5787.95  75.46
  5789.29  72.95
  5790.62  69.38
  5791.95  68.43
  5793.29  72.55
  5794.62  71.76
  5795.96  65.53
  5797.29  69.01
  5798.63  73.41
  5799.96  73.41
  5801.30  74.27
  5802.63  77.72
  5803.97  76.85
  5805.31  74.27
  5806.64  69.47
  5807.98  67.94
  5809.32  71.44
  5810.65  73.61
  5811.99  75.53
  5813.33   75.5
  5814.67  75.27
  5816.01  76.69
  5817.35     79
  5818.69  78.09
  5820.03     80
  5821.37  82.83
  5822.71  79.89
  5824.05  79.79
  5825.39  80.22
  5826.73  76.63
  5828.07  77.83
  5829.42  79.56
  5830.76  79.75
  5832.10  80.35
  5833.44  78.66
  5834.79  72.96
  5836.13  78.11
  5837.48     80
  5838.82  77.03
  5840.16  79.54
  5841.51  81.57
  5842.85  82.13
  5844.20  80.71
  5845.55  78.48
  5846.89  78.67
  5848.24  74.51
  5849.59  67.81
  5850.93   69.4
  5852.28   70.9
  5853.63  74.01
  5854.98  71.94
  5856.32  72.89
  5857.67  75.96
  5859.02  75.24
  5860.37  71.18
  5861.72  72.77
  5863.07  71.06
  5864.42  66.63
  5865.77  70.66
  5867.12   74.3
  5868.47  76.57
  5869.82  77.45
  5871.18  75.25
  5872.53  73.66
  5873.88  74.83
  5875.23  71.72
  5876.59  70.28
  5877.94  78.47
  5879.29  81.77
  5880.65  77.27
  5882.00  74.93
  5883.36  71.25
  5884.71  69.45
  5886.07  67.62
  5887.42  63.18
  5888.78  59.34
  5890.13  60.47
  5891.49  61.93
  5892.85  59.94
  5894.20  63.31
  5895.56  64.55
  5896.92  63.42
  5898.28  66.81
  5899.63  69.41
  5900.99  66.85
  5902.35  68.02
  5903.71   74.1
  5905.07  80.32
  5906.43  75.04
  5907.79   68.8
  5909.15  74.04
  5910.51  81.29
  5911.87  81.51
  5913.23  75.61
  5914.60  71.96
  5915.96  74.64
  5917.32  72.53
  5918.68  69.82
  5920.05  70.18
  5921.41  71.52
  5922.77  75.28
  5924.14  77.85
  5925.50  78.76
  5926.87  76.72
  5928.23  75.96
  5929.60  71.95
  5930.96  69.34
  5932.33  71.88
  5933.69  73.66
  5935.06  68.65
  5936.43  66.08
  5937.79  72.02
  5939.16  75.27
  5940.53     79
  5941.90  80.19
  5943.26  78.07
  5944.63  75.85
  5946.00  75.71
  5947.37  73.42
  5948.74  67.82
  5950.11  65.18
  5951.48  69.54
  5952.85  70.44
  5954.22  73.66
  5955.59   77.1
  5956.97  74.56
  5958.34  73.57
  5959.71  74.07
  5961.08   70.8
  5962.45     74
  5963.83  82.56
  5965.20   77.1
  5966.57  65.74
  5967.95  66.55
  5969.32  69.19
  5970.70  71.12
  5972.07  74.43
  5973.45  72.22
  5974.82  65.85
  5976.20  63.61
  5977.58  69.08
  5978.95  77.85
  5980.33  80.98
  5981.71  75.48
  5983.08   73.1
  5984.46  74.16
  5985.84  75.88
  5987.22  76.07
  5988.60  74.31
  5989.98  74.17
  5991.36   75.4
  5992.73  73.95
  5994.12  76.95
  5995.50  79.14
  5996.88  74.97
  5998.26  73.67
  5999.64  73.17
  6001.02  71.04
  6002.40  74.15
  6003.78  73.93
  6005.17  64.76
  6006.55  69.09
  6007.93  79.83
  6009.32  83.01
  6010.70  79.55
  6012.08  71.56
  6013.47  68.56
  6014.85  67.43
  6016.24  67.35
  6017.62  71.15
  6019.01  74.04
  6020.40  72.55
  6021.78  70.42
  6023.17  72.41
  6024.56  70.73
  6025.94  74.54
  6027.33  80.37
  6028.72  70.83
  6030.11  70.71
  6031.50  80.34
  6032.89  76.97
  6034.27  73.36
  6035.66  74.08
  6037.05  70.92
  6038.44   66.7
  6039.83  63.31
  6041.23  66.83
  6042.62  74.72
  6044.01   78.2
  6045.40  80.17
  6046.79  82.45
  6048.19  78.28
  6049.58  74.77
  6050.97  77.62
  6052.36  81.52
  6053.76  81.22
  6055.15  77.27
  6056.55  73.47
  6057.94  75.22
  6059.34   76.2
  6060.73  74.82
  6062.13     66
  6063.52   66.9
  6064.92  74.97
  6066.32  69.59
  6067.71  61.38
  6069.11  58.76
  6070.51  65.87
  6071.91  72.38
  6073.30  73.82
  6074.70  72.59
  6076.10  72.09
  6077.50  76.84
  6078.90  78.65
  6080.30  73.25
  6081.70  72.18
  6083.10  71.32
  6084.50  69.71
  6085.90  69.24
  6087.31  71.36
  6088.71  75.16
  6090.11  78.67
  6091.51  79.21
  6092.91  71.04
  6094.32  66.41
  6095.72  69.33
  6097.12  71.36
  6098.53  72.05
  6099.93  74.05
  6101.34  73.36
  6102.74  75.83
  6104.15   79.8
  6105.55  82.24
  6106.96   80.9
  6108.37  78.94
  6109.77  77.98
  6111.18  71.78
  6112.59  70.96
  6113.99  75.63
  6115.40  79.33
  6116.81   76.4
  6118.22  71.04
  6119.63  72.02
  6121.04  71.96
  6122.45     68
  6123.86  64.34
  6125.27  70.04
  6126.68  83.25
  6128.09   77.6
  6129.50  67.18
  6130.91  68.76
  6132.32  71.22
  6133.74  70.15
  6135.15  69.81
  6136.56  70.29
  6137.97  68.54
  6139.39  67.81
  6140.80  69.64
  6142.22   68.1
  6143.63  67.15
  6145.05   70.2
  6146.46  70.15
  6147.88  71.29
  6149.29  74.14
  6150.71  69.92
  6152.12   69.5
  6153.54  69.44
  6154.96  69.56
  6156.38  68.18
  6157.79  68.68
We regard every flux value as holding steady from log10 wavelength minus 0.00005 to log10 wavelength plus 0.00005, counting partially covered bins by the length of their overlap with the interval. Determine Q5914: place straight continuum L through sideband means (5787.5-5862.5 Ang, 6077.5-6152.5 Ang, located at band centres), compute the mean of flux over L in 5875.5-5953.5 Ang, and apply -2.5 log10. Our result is 0.04 mag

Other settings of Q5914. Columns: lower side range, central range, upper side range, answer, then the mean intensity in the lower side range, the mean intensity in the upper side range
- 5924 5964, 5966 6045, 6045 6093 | 0.01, 73.6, 73.5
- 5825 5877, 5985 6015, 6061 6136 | -0.01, 75.4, 72.5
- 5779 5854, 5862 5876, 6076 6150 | 0.02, 75.3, 72.8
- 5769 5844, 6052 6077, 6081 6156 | 0.02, 74.9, 72.3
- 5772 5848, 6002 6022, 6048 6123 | 0.02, 75.3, 73.5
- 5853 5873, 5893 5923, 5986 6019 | 0.03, 73.3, 73.7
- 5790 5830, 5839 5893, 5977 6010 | 0.03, 74.9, 74.8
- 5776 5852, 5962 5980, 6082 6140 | 0.04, 75.1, 73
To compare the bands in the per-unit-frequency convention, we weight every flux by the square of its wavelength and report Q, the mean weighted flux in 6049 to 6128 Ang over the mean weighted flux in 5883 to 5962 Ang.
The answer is 1.08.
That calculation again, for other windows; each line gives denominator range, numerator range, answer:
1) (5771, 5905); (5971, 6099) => 1.07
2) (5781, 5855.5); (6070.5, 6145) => 1.06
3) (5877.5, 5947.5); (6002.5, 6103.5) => 1.06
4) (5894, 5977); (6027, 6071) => 1.05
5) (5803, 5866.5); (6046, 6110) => 1.06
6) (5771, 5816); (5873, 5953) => 1.03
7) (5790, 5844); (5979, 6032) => 1.04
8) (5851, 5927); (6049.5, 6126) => 1.09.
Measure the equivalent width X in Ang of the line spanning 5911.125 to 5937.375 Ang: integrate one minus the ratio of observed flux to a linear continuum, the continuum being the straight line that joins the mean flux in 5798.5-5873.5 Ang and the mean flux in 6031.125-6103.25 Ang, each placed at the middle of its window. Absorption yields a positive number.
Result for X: 0.5 Ang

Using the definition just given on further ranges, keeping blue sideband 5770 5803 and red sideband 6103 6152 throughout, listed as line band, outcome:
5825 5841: -1.40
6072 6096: -0.19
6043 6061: -1.34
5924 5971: -0.61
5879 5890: 0.38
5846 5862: -0.20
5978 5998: -0.95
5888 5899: 1.48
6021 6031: -0.09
